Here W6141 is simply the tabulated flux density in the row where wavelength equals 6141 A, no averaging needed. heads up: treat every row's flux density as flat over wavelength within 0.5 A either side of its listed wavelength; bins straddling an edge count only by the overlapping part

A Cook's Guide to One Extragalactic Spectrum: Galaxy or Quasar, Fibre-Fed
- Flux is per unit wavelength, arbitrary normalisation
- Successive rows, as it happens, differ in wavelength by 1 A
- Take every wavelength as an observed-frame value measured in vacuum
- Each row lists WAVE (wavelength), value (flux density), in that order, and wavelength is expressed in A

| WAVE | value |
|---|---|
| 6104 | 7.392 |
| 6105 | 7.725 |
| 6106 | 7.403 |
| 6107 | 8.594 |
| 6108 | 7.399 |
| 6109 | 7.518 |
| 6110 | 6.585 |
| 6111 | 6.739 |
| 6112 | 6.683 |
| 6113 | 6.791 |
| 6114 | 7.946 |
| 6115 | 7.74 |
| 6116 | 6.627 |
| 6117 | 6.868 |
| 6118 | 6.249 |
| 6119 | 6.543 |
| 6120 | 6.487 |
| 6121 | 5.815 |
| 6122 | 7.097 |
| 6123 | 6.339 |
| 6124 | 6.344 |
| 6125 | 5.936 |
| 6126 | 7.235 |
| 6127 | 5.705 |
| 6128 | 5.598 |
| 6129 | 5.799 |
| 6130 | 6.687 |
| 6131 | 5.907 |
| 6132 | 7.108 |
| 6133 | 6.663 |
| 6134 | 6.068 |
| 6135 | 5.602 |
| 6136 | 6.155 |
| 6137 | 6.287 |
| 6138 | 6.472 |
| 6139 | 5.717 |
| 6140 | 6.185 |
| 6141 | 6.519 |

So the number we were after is 6.519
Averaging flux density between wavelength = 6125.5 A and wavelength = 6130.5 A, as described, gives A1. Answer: 6.2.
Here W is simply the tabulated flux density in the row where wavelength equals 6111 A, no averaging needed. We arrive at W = 6.739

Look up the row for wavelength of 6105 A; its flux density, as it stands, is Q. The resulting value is 7.725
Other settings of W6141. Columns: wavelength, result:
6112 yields 6.683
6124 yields 6.344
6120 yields 6.487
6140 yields 6.185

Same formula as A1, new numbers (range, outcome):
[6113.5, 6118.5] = 7.09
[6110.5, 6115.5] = 7.18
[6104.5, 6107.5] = 7.91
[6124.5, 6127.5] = 6.29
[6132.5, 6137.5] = 6.15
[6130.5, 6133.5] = 6.56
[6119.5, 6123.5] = 6.43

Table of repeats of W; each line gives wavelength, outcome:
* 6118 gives 6.249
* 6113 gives 6.791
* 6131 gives 5.907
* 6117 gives 6.868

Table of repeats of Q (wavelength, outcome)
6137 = 6.287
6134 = 6.068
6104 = 7.392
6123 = 6.339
